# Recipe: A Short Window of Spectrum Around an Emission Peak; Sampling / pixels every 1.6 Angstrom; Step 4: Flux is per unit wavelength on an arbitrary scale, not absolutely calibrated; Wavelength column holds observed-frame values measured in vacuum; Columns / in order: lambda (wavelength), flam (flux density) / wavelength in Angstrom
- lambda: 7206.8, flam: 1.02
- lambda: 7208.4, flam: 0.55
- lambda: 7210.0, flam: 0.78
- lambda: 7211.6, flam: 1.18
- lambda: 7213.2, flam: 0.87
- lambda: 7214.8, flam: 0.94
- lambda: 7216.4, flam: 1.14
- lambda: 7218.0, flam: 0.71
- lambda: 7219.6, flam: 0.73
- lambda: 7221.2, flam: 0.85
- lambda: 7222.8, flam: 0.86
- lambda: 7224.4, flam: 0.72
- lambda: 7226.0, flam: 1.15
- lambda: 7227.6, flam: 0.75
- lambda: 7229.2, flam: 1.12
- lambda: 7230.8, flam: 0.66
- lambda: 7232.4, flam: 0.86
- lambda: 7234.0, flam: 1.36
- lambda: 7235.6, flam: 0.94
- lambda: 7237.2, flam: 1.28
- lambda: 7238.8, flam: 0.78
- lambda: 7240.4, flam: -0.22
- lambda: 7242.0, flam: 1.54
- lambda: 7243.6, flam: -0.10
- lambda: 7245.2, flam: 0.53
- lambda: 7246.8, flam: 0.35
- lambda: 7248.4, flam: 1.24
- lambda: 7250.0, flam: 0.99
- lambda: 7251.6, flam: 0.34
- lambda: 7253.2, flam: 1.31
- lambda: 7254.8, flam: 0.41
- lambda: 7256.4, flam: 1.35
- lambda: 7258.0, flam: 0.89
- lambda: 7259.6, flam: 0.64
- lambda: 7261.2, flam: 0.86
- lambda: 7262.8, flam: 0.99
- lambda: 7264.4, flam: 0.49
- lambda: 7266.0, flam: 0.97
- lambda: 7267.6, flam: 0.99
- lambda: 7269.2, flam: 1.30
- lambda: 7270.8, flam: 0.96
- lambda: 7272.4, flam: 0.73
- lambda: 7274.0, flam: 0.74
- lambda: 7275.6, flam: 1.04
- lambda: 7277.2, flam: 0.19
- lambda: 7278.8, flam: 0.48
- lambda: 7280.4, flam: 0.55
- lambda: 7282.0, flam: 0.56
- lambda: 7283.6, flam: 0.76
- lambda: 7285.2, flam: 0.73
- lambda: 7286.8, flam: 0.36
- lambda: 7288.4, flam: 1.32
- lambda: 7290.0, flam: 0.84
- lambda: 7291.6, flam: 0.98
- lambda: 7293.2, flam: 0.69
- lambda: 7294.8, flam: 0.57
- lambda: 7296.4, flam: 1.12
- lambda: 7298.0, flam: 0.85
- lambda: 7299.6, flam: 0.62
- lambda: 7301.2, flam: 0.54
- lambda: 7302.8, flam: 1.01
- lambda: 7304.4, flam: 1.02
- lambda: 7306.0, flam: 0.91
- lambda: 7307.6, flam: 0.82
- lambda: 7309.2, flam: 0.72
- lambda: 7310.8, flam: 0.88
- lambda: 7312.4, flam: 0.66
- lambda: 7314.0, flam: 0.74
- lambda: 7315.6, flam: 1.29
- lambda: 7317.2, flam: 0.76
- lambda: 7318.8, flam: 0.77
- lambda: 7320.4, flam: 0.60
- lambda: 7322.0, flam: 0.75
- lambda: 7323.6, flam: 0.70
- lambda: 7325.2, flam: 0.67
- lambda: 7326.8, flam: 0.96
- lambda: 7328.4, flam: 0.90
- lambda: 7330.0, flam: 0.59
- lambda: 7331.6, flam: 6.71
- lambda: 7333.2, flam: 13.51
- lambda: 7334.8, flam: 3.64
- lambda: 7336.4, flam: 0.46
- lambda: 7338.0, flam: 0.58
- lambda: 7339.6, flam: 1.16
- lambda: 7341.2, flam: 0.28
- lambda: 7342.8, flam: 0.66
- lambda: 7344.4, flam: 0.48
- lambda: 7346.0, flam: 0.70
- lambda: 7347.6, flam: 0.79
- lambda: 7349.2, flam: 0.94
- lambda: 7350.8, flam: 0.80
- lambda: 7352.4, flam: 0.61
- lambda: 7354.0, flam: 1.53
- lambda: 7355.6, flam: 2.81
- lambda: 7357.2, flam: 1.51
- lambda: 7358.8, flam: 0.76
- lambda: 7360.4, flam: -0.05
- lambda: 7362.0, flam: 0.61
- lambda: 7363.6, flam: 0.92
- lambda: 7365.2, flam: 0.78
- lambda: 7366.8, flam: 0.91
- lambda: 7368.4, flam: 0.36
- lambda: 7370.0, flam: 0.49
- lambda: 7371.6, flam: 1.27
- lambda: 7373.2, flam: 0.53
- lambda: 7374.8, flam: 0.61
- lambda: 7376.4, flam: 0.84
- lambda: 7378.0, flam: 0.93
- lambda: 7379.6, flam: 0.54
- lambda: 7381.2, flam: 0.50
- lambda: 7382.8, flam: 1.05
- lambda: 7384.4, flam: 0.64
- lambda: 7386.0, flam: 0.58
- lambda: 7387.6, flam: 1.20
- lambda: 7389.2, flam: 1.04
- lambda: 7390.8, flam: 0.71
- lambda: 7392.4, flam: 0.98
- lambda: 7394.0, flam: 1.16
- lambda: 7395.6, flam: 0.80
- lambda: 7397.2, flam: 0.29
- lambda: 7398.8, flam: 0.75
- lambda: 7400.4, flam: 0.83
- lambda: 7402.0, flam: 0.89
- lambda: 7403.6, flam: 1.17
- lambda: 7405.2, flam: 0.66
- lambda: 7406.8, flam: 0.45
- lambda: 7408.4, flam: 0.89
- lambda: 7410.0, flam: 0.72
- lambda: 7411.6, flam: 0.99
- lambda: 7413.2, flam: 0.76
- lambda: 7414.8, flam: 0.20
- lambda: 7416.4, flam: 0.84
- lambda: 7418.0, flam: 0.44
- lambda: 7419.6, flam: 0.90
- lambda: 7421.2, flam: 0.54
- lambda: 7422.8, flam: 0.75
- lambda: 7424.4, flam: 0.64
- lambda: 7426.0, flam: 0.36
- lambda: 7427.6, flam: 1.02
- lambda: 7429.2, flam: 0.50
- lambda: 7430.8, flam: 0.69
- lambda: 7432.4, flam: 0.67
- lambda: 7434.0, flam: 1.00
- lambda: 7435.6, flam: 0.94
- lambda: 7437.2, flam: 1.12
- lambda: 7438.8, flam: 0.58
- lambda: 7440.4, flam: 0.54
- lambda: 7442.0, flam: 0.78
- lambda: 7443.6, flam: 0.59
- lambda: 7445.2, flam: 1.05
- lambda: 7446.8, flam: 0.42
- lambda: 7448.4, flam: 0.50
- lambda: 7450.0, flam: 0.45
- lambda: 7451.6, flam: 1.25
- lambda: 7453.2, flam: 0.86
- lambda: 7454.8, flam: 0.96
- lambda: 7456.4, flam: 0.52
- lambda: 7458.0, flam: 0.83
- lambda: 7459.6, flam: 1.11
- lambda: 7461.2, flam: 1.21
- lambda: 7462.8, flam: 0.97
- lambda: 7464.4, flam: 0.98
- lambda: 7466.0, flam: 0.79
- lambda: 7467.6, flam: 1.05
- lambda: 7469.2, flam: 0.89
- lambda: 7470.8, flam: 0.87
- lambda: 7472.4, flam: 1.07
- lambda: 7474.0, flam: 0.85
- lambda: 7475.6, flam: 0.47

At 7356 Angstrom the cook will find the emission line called [N II]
